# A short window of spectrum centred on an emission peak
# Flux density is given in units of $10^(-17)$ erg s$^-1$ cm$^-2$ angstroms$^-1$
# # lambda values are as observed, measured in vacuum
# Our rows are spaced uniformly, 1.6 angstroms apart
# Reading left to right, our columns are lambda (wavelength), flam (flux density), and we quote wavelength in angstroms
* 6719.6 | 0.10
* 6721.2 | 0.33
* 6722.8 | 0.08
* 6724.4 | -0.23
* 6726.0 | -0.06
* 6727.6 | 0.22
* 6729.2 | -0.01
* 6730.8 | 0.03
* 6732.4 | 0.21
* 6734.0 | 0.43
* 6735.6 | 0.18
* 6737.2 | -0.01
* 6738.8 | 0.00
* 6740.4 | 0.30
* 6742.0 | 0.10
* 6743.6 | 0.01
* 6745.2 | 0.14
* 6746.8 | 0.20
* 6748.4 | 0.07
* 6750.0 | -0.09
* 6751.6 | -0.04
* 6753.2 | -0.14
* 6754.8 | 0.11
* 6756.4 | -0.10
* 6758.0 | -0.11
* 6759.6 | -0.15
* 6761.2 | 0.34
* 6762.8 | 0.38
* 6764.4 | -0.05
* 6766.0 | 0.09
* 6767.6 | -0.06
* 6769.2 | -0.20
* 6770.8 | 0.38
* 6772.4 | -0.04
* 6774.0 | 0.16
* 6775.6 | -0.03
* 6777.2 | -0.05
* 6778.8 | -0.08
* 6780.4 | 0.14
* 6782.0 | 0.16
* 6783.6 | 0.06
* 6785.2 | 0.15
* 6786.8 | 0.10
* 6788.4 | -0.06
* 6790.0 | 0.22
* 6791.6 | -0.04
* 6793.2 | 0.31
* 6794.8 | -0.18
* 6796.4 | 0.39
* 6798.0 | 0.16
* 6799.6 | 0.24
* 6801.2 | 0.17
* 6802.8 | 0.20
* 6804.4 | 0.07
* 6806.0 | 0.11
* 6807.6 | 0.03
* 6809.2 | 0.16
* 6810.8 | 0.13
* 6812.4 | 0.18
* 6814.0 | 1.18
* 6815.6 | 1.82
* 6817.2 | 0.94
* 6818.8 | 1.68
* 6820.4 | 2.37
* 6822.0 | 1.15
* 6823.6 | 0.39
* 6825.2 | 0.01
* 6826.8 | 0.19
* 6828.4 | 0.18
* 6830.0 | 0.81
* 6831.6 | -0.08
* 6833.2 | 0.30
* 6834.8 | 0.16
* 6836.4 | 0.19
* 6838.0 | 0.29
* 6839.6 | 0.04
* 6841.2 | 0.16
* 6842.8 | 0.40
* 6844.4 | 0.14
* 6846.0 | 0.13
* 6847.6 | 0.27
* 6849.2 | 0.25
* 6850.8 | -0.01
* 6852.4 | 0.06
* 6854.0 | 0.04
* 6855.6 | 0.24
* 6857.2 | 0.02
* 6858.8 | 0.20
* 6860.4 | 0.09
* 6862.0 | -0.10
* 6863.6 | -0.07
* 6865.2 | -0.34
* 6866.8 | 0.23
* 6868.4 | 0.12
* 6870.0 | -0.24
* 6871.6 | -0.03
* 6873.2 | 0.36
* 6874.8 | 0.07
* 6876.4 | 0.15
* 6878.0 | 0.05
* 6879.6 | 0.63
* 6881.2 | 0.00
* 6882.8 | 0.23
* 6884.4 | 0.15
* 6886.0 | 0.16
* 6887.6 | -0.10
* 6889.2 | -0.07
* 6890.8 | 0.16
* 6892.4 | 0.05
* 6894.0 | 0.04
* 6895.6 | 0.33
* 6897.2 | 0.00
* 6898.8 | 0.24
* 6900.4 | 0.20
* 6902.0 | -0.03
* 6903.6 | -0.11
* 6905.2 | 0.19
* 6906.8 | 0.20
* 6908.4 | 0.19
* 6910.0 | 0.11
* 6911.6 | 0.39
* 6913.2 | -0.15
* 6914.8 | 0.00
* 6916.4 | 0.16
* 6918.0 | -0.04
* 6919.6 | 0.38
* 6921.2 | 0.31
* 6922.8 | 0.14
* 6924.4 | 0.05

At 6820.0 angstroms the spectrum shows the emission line [O II] 3727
